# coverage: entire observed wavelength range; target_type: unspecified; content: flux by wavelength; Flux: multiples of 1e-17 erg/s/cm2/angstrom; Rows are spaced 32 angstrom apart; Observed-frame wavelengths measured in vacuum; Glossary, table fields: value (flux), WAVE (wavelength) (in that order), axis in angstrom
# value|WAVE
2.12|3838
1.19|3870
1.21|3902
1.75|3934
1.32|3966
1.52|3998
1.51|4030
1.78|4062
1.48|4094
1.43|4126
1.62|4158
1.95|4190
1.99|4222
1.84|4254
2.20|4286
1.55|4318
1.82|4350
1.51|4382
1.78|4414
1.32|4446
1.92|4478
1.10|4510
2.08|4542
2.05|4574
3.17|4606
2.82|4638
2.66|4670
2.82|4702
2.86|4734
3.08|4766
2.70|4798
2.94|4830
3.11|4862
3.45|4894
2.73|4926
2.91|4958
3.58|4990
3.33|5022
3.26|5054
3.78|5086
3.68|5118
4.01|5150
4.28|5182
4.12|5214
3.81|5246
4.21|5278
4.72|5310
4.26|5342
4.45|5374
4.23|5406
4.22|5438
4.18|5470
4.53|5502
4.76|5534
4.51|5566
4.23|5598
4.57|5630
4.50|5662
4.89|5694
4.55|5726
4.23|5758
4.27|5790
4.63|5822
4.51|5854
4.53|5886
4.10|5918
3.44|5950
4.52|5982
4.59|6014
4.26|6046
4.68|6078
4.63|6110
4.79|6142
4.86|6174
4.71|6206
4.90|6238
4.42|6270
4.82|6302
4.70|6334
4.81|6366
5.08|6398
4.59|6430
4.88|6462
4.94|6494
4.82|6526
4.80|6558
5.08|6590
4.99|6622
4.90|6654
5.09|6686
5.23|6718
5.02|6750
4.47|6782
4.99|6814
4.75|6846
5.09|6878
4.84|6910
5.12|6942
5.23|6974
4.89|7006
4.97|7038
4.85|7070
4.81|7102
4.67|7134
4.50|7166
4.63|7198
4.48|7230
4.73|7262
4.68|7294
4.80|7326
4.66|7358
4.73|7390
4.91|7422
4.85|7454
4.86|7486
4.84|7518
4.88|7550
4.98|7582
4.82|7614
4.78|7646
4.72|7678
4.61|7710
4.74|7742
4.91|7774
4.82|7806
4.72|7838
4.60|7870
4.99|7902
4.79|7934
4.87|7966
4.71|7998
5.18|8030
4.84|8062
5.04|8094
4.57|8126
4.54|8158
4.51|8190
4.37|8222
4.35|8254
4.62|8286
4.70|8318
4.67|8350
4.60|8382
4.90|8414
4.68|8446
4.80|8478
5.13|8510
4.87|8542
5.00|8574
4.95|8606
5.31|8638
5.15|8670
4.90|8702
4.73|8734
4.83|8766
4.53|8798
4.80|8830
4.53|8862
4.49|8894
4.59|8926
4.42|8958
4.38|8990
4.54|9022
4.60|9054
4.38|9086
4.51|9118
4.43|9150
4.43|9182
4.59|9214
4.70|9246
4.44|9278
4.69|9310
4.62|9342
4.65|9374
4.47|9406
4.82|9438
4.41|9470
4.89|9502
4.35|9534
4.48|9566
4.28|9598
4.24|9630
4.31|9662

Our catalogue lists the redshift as 0.15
